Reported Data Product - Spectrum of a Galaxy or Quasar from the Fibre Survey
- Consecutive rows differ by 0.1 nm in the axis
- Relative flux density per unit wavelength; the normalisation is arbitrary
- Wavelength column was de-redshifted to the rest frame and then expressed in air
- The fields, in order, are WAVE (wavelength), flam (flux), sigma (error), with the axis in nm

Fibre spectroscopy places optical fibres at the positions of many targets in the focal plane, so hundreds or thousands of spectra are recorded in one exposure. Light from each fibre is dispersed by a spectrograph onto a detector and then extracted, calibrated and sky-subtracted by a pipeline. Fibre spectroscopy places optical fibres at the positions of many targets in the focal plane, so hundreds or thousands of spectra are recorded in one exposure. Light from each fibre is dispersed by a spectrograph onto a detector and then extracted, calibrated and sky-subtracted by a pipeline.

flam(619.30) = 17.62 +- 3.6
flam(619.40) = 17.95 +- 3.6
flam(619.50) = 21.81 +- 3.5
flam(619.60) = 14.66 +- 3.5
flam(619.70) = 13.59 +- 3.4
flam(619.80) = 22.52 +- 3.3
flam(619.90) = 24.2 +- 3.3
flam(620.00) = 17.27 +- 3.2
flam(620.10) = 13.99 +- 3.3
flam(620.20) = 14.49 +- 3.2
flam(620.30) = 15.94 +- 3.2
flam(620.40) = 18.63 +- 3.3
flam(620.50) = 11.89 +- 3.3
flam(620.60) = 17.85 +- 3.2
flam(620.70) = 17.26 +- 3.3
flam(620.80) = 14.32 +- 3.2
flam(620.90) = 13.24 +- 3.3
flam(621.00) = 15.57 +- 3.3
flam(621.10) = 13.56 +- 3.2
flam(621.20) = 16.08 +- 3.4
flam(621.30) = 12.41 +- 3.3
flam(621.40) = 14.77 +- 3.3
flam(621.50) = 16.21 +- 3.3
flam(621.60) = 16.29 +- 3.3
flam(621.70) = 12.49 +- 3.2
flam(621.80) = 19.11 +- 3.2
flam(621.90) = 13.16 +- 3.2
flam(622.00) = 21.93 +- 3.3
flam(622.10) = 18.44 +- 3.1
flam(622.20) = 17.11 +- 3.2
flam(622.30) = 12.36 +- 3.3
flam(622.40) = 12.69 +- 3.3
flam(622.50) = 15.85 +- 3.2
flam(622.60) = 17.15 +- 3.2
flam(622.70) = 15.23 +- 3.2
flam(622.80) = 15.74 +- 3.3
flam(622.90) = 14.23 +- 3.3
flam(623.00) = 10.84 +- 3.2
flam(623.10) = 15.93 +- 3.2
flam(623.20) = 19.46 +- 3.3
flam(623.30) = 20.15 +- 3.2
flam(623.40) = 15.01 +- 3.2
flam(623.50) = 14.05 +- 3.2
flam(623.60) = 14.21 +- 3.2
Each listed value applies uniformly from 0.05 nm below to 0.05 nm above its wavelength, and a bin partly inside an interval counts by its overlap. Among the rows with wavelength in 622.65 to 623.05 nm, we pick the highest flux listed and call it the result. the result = 15.74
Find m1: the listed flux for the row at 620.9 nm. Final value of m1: 13.24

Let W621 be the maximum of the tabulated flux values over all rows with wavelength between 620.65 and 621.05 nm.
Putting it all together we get 17.26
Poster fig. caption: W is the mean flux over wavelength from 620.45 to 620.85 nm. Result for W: 15.3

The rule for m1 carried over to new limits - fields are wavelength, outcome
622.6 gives 17.15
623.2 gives 19.46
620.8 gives 14.32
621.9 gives 13.16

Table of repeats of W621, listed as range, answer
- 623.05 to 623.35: 20.15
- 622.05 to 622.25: 18.44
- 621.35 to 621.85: 19.11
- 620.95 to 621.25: 16.08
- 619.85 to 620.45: 24.2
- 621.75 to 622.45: 21.93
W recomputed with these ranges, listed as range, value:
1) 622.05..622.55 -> 15.3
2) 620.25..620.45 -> 17.3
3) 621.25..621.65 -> 14.9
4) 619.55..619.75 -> 14.1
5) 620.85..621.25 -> 14.6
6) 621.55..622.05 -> 16.6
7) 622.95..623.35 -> 16.6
